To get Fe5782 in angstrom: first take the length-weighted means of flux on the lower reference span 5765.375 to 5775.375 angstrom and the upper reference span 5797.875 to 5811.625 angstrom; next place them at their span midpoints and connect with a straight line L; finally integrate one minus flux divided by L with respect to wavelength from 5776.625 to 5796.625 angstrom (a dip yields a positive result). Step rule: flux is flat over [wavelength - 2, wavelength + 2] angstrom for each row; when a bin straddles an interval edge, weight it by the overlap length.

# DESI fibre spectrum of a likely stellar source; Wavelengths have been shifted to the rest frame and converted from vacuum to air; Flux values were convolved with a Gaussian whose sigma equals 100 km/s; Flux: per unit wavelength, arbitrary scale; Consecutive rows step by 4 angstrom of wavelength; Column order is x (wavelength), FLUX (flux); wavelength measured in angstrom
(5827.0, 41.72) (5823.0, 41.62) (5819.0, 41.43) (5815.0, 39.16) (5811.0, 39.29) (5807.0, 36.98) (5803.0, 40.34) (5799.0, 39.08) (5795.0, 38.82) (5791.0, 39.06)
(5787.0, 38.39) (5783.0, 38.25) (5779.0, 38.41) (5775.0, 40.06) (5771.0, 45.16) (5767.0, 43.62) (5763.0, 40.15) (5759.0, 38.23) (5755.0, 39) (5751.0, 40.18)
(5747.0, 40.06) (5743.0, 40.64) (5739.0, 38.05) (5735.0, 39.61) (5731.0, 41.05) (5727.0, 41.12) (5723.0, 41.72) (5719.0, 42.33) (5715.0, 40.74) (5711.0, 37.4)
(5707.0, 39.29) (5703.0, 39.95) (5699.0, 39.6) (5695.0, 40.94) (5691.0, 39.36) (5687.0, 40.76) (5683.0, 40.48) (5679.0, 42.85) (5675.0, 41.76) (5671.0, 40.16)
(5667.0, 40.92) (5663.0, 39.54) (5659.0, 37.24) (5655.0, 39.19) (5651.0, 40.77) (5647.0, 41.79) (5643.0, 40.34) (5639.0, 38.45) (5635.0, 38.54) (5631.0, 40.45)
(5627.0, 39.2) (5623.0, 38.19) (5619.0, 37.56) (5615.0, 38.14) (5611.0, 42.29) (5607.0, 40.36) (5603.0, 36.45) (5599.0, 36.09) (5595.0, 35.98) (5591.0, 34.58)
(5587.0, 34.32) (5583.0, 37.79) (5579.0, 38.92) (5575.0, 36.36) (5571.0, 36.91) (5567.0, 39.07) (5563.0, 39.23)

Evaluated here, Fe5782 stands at 1.3 angstrom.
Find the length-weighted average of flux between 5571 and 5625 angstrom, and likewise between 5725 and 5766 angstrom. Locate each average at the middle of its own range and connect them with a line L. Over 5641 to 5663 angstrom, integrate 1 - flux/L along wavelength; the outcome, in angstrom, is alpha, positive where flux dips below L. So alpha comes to -0.86 angstrom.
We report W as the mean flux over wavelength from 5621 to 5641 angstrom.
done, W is 39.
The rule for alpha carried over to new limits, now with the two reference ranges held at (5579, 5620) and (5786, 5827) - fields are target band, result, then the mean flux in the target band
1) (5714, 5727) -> -0.98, 41.6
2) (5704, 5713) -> 0.01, 38.5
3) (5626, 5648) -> -1.12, 39.7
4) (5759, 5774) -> -1.15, 42.1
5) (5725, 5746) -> -0.69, 40.1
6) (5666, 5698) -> -2.16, 40.9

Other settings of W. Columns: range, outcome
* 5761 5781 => 41.5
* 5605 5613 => 41.3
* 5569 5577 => 36.6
